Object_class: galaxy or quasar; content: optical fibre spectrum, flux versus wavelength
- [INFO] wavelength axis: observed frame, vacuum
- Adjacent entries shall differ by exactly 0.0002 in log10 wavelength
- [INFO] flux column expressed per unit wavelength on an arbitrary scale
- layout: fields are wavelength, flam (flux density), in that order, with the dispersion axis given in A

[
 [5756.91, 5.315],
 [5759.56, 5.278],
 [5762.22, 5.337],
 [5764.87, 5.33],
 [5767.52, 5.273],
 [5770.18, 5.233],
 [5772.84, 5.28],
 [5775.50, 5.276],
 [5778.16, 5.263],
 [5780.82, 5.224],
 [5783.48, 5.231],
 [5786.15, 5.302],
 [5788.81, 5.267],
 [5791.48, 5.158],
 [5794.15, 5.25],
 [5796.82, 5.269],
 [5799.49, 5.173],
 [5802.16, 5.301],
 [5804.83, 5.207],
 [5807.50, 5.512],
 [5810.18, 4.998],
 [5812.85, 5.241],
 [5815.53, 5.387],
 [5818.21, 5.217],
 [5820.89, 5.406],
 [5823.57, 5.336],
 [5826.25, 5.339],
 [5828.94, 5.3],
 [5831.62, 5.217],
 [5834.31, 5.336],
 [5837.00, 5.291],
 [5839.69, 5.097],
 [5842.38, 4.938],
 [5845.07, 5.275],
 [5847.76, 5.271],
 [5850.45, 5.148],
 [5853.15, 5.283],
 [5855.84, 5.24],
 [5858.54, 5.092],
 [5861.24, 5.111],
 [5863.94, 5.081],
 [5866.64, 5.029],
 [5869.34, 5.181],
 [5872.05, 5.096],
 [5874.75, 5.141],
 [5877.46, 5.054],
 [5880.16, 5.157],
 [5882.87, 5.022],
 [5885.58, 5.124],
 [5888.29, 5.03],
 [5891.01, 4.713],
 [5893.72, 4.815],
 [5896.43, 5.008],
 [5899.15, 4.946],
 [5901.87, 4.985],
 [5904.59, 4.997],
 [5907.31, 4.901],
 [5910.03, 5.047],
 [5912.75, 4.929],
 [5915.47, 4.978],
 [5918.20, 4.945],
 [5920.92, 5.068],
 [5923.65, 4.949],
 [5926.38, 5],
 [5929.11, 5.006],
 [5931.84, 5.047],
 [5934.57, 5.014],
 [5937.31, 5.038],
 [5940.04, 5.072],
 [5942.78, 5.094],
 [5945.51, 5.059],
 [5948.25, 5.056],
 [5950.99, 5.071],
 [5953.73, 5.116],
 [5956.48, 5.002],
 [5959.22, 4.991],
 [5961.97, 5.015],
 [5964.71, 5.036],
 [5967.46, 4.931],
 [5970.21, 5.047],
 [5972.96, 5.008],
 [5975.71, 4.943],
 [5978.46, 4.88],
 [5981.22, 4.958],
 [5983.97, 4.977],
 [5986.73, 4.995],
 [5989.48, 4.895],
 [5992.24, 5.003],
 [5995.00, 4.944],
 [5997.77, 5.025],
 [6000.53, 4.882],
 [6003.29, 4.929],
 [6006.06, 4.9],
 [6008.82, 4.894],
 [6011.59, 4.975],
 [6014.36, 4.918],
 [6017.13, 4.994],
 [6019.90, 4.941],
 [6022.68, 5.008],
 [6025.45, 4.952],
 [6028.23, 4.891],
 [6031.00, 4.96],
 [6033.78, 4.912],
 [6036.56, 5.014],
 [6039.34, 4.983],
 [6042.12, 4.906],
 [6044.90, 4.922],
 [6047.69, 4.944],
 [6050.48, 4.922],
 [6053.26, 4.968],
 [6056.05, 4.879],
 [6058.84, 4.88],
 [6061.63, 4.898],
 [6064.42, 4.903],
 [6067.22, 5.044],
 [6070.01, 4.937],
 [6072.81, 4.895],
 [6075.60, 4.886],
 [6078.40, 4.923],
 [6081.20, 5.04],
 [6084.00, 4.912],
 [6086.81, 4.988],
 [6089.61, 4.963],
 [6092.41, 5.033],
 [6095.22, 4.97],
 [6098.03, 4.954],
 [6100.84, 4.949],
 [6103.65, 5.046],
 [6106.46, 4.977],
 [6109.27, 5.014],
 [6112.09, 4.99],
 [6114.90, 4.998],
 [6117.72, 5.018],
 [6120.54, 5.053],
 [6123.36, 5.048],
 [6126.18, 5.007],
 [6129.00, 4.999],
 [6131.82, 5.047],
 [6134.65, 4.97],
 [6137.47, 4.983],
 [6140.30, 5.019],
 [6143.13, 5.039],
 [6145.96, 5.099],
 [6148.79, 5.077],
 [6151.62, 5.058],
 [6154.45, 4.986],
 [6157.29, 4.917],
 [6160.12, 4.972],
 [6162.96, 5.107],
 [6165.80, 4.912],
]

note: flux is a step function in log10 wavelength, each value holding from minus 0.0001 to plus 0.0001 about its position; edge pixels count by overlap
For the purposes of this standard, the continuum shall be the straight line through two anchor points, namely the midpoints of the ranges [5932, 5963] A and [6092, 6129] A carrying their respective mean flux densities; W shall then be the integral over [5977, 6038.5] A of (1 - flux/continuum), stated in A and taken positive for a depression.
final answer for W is 1.0 A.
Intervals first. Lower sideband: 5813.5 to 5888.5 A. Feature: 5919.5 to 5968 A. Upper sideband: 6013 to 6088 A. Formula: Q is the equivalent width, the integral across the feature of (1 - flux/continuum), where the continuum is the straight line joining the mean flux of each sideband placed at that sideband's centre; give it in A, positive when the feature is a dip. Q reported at 0.4 A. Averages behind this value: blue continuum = 5.19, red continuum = 4.94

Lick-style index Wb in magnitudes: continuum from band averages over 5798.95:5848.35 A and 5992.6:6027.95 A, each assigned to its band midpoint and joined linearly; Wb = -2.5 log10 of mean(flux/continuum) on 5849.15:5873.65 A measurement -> 0.01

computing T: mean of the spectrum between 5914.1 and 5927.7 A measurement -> 4.99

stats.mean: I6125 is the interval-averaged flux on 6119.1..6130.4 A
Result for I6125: 5.03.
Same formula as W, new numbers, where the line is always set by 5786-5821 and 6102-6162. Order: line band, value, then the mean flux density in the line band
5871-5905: 1.2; 5.01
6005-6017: 0.4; 4.93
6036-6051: 0.4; 4.94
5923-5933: 0.3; 5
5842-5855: 0.1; 5.21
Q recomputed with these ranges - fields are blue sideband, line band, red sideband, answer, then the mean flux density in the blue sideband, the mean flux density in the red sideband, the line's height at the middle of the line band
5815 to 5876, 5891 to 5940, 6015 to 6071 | 1.3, 5.21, 4.94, 5.11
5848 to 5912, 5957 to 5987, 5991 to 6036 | 0.0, 5.05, 4.95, 4.98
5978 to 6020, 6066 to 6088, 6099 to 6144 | 0.1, 4.95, 5.01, 4.99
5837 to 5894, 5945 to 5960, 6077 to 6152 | 0.0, 5.1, 5.01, 5.07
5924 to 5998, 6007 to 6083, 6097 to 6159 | 1.1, 5.01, 5.01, 5.01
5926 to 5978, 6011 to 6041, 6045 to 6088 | 0.0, 5.03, 4.93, 4.97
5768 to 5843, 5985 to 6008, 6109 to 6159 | 0.8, 5.25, 5.02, 5.12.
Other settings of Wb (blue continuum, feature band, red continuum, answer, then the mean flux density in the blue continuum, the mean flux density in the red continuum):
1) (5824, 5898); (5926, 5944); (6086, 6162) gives 0.012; 5.13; 5.01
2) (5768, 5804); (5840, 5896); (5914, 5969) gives 0.009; 5.25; 5.02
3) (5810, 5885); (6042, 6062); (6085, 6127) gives 0.027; 5.19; 5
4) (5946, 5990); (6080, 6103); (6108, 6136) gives 0.007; 5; 5.01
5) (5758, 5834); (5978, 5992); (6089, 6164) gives 0.037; 5.27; 5.01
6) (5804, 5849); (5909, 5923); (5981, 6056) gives 0.026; 5.26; 4.95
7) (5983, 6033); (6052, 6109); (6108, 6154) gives 0.009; 4.95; 5.03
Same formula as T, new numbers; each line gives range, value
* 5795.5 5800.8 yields 5.22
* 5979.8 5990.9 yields 4.96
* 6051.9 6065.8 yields 4.91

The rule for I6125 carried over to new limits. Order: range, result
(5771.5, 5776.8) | 5.27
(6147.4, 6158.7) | 5.01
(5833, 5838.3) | 5.31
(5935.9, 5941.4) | 5.05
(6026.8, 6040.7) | 4.95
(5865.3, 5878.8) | 5.1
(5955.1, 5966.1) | 5.01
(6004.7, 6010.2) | 4.9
